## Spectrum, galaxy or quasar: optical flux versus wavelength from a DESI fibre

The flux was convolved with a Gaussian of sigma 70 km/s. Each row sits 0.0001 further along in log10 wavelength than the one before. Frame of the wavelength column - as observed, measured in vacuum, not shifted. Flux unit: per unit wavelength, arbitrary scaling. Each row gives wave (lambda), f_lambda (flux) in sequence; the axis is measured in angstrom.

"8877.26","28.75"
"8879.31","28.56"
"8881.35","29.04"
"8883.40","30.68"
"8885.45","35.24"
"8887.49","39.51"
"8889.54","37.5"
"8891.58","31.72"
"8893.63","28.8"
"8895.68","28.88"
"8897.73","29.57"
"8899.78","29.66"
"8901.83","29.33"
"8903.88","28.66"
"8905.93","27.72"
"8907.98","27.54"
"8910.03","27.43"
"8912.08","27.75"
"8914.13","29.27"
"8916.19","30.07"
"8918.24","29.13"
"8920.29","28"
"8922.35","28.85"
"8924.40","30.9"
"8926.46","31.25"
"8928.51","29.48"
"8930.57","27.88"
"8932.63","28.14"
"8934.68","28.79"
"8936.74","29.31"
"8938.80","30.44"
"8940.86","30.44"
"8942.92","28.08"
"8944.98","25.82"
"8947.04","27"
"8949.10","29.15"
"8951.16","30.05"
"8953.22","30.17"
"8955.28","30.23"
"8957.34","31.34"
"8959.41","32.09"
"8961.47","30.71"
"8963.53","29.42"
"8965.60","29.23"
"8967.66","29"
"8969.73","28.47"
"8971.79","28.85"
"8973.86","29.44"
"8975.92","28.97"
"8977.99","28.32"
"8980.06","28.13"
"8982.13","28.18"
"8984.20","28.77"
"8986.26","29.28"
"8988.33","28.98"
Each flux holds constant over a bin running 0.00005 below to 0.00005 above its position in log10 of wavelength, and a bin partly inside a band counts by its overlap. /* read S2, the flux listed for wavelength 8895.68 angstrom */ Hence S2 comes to 28.88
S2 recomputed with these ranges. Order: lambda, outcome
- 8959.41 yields 32.09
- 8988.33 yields 28.98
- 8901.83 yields 29.33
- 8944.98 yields 25.82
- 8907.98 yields 27.54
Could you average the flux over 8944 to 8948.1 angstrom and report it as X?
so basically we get 26.4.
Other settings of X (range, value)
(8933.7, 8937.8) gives 29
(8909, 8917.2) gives 28.6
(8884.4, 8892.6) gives 36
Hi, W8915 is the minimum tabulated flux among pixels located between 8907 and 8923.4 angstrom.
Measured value 27.43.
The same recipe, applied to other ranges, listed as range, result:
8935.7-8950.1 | 25.82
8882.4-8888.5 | 30.68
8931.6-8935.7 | 28.14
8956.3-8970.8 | 28.47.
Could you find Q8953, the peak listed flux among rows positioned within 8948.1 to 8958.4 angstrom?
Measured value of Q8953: 31.34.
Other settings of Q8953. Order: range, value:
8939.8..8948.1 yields 30.44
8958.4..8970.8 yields 32.09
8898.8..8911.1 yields 29.66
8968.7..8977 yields 29.44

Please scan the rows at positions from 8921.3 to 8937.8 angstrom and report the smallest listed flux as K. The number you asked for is 27.88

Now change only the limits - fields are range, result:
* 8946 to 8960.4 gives 27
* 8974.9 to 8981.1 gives 28.13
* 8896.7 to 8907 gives 27.72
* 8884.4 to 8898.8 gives 28.8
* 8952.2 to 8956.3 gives 30.17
